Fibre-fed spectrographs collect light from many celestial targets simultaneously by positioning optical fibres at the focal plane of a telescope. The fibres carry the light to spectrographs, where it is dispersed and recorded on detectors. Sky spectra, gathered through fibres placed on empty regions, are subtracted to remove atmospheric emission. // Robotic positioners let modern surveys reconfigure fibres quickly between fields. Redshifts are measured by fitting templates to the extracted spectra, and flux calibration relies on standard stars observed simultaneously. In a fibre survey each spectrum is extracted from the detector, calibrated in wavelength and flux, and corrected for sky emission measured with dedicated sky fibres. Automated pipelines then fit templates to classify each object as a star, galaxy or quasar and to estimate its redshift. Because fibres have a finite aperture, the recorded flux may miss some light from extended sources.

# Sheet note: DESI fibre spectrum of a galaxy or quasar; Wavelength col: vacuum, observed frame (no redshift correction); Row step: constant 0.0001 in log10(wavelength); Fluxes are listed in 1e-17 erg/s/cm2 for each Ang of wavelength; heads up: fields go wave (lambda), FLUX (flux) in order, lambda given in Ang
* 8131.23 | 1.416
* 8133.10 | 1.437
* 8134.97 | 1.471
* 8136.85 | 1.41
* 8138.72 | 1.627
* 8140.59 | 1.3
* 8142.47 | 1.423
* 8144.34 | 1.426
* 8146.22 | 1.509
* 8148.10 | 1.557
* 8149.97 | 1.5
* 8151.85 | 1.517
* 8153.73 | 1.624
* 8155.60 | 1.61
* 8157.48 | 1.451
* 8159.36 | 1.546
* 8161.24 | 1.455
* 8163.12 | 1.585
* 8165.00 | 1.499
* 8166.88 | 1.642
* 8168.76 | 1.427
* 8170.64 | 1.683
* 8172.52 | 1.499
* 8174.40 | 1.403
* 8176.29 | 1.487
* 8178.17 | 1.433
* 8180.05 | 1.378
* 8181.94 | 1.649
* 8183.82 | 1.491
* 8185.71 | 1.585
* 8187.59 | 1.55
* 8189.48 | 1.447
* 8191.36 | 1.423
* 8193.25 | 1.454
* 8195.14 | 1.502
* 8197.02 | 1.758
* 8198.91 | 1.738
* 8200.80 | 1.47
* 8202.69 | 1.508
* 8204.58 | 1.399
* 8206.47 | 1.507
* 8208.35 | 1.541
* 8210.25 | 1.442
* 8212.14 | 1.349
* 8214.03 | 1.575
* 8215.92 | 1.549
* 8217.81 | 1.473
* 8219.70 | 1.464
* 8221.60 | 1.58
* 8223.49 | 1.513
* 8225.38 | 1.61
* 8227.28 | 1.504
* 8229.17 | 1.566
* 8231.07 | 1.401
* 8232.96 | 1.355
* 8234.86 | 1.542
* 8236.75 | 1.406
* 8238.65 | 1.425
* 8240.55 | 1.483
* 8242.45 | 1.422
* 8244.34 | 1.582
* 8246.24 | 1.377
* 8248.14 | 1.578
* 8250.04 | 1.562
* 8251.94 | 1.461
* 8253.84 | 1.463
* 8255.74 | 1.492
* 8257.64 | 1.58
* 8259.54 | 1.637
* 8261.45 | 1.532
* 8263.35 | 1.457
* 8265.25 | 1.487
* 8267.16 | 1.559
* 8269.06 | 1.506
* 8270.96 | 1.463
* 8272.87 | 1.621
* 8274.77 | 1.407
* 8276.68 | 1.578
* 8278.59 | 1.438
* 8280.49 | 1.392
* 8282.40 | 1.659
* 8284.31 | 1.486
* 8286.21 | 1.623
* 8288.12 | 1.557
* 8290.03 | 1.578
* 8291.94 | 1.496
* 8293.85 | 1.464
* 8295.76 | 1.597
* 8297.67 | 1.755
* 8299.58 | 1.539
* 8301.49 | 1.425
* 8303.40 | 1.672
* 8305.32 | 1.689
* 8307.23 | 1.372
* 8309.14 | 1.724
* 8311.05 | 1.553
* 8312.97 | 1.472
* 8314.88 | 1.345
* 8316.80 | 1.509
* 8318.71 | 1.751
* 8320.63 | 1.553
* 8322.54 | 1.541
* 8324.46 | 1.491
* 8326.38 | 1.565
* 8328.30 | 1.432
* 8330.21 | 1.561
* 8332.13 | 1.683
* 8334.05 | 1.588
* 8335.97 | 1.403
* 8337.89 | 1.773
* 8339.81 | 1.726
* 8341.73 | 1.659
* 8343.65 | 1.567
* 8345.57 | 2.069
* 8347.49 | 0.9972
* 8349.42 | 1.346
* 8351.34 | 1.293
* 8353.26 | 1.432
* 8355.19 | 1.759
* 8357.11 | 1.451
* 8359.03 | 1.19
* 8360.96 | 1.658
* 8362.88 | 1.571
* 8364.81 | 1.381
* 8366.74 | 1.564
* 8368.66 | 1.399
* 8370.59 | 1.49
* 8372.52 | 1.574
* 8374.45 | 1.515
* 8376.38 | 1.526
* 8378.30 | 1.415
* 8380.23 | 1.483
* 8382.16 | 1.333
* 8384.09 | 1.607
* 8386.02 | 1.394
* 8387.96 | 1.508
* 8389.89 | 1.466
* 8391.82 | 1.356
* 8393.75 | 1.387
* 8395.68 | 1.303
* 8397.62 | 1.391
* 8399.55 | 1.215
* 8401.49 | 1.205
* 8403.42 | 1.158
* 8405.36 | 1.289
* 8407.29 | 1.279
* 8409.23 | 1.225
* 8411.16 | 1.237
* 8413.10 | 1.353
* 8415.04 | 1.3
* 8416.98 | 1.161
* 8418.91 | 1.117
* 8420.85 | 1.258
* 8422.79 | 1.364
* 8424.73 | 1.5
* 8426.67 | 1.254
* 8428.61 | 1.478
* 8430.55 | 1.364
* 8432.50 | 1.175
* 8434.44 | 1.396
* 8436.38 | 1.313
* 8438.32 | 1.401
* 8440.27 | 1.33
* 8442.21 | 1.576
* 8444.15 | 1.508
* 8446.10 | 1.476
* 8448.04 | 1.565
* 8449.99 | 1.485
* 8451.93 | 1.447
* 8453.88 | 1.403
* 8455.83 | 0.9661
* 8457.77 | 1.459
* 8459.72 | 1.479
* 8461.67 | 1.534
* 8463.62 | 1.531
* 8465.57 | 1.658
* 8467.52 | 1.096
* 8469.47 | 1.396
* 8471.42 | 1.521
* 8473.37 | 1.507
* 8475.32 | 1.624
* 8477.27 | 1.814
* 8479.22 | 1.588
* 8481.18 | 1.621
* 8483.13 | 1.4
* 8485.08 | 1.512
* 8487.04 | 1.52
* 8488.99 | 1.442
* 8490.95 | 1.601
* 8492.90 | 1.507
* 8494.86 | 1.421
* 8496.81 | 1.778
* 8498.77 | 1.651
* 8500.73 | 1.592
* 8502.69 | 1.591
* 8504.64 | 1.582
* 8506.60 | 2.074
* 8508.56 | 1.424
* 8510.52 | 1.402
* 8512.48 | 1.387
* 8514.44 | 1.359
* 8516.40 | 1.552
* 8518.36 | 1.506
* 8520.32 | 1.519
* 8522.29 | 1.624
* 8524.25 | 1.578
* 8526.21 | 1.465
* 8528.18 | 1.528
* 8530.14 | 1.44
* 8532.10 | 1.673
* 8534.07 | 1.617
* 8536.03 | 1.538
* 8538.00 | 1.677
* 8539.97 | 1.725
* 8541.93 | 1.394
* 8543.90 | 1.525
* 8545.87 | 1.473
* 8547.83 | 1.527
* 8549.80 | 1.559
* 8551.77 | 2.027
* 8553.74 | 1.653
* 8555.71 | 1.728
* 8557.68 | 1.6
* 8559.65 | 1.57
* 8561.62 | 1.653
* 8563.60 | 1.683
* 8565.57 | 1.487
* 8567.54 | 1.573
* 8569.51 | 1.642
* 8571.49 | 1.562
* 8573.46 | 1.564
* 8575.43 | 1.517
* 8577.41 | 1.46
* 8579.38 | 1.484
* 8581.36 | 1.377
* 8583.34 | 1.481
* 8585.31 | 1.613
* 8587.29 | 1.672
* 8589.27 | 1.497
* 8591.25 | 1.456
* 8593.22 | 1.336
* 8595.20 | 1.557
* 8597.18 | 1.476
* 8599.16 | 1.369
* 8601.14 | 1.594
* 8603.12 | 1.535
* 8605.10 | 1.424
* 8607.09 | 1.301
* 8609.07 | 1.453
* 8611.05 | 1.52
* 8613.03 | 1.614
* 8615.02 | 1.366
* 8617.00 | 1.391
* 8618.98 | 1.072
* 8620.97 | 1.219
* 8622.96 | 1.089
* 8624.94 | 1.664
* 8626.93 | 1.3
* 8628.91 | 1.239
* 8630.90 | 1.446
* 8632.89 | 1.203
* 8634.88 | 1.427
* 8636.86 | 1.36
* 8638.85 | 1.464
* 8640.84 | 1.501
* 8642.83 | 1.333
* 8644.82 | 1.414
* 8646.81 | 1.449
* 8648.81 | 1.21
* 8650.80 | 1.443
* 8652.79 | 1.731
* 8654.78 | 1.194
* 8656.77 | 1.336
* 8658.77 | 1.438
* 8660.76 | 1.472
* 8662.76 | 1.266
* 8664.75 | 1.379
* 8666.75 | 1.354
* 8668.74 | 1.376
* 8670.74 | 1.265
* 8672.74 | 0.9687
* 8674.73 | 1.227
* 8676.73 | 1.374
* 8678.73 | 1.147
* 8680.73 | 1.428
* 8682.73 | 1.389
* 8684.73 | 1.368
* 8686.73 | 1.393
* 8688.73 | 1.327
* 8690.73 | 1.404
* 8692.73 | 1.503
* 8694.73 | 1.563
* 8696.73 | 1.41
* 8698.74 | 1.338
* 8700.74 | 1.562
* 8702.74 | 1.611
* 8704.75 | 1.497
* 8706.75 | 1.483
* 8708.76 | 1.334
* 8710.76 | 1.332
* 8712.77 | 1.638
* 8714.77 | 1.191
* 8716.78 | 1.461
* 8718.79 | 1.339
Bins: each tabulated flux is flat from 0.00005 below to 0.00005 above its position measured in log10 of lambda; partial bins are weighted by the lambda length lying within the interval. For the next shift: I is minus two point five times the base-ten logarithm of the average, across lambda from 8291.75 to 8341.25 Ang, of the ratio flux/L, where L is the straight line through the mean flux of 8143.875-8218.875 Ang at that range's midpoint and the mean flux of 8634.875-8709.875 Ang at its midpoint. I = -0.06 mag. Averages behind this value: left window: 1.52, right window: 1.39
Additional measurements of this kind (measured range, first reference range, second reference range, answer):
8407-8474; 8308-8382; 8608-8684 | 0.073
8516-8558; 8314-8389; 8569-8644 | -0.094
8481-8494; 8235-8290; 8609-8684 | -0.066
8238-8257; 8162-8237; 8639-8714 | 0.008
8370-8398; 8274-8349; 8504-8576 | 0.081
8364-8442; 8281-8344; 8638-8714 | 0.122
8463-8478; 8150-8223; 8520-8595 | 0.029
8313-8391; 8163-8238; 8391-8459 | -0.091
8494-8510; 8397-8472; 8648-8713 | -0.197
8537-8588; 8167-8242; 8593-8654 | -0.121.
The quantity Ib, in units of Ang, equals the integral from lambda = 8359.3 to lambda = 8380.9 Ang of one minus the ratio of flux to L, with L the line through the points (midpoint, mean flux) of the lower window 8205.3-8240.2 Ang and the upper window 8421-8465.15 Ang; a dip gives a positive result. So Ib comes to -0.9 Ang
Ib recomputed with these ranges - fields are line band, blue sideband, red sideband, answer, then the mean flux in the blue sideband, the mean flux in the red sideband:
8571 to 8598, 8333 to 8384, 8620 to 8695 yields -2.1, 1.51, 1.36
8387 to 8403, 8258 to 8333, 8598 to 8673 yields 1.6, 1.54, 1.38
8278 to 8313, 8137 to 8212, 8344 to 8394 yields -1.6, 1.51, 1.47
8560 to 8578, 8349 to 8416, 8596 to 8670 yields -2.3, 1.4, 1.39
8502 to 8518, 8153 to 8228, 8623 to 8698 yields -1.4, 1.52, 1.37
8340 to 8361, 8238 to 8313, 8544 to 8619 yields 0.5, 1.53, 1.53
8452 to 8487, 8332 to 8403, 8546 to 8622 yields 0.4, 1.47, 1.52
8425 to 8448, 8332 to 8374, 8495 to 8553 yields 2.2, 1.52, 1.58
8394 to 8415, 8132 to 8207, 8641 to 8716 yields 2.6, 1.51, 1.38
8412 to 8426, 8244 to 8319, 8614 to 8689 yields 1.6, 1.53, 1.34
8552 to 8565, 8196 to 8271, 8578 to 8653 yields -2.1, 1.51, 1.42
